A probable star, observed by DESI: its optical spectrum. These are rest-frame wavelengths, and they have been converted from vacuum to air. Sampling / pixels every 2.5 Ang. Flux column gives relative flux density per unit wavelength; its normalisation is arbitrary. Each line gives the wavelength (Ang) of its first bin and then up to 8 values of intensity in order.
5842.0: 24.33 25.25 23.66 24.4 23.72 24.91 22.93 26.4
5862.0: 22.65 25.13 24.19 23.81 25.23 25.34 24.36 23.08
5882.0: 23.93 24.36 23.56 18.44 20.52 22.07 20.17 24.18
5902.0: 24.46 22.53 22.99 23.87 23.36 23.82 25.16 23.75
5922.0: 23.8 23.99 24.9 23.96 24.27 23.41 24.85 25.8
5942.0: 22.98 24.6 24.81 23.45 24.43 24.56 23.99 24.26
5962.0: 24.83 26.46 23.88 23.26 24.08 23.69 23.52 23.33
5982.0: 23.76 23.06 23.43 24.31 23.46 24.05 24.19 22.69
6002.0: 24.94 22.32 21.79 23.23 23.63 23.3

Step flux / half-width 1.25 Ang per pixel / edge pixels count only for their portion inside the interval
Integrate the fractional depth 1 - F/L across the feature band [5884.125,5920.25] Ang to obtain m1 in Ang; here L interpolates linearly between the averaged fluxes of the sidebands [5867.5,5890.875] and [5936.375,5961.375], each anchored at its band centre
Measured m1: 1.5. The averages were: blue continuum 23.6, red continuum 24.4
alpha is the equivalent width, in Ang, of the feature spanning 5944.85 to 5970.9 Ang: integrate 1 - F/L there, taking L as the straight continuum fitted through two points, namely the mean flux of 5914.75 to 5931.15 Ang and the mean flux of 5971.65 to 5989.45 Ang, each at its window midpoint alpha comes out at -0.62 Ang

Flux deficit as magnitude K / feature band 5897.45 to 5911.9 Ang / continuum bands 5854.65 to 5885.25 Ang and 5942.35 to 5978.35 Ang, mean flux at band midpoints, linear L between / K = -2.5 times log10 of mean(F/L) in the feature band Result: 0.04 mag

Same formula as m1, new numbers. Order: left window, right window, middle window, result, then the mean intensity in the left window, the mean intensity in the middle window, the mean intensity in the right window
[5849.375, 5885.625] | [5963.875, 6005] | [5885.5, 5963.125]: 1.39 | 24.3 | 23.6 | 23.8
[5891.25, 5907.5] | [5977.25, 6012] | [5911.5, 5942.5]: -2.00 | 22.4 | 24.2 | 23.4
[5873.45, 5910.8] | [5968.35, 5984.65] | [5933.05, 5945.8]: -0.58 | 22.9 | 24.3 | 23.6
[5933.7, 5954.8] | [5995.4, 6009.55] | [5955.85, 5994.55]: -0.36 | 24.3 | 24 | 23.2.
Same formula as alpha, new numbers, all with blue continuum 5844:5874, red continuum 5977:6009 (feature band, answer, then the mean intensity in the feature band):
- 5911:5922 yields -0.02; 24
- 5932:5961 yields -0.65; 24.3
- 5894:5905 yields 0.62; 22.7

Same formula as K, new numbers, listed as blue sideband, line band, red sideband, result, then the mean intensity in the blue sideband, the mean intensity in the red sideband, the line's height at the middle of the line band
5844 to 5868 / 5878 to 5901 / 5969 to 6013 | 0.084 mag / 24.3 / 23.5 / 24.1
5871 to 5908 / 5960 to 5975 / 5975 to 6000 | -0.041 mag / 23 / 23.6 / 23.5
